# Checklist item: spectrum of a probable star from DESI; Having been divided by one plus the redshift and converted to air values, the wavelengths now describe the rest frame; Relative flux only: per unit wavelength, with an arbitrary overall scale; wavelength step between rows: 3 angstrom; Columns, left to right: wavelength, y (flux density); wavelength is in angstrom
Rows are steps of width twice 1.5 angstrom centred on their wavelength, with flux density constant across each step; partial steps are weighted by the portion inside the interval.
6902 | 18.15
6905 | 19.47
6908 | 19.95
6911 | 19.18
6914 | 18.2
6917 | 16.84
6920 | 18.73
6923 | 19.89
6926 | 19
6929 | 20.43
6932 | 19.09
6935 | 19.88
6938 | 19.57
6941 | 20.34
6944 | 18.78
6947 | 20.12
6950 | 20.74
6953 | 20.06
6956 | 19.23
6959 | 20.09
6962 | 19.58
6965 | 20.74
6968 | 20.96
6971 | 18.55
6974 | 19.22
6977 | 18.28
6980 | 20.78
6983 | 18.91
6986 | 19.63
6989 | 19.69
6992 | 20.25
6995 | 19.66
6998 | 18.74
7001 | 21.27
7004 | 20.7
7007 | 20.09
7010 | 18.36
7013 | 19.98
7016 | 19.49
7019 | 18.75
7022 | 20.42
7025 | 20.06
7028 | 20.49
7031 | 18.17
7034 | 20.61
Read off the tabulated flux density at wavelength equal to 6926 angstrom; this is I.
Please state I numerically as 19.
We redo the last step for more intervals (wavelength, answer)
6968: 20.96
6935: 19.88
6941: 20.34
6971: 18.55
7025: 20.06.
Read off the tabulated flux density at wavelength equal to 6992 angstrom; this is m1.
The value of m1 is 20.25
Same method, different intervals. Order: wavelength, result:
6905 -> 19.47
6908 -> 19.95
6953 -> 20.06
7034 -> 20.61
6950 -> 20.74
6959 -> 20.09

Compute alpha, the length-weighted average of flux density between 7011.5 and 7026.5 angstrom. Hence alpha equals 19.7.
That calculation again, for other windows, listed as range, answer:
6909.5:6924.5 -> 18.6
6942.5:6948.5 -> 19.4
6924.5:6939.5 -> 19.6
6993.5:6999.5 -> 19.2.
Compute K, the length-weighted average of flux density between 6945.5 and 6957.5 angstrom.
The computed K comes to 20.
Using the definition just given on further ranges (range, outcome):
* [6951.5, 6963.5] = 19.7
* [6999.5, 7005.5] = 21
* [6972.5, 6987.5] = 19.4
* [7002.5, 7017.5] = 19.7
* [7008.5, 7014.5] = 19.2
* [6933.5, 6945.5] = 19.6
